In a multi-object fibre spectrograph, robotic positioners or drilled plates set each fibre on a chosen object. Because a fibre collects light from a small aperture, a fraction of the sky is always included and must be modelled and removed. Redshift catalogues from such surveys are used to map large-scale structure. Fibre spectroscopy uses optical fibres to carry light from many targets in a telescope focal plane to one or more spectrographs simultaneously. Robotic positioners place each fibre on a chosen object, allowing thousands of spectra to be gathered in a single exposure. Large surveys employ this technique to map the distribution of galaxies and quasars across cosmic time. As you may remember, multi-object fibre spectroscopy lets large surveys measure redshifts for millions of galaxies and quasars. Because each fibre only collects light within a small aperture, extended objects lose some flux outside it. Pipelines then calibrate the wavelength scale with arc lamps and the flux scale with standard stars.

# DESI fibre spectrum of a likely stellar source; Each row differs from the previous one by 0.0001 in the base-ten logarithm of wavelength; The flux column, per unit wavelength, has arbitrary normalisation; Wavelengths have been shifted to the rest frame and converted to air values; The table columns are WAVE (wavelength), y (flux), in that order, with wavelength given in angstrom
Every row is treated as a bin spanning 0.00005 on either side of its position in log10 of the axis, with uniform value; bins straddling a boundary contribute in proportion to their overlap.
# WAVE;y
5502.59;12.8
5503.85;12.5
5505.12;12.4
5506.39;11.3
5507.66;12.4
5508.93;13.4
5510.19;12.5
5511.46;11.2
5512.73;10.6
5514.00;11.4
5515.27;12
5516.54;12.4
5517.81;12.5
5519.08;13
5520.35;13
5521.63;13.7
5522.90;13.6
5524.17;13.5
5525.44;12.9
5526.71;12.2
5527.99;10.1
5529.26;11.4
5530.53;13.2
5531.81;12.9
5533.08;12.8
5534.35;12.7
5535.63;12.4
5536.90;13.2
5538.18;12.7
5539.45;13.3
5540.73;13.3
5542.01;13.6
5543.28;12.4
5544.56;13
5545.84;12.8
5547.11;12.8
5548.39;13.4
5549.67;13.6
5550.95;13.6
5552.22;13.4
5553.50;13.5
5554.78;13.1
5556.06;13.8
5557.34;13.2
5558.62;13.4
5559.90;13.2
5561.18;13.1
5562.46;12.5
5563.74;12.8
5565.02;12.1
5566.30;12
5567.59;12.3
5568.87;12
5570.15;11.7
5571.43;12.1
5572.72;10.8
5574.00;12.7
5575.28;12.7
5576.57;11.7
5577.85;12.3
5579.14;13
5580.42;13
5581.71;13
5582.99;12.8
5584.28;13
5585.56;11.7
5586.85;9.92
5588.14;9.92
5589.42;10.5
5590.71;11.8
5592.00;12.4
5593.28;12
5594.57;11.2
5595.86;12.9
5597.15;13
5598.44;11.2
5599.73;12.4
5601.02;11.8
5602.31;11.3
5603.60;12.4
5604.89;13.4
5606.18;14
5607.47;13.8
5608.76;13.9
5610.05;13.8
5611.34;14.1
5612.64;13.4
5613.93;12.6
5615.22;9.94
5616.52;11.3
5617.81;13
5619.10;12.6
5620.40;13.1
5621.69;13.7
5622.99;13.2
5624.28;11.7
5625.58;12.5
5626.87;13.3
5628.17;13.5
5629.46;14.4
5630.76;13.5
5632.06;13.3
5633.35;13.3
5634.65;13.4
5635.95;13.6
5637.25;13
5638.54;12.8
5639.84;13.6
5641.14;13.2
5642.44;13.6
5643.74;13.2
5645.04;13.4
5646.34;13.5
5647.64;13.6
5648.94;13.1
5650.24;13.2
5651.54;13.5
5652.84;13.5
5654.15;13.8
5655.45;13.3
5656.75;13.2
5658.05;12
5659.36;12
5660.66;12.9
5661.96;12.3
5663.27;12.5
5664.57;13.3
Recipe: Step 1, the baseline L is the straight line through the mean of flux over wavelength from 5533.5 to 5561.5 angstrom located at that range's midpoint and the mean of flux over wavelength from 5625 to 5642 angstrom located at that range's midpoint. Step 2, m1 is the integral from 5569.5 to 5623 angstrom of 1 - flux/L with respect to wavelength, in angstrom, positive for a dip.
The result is 3.70 angstrom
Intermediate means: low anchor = 13.2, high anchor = 13.3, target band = 12.3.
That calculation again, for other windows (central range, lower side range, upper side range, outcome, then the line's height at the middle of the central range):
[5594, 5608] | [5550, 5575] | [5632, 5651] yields 0.57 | 13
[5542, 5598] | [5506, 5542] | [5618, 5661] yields 1.34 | 12.8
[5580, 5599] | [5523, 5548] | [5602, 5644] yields 1.57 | 12.9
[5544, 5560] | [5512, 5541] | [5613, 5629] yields -0.95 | 12.6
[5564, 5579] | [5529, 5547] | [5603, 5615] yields 1.16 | 13.1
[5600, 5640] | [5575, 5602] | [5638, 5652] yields -0.80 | 12.7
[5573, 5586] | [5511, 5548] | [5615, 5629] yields 0.06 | 12.6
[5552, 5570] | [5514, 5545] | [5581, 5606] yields -0.72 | 12.3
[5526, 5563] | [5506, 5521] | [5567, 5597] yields -2.57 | 12.1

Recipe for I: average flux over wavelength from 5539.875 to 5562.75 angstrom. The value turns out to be 13.2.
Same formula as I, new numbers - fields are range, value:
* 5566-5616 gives 12.3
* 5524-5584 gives 12.7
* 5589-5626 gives 12.5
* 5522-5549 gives 12.8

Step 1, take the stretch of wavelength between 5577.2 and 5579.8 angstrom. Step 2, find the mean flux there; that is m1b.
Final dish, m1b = 12.7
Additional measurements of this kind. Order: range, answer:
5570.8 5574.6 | 11.8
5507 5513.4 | 12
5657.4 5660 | 12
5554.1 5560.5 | 13.3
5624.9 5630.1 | 13.4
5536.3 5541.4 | 13.1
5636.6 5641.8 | 13.2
